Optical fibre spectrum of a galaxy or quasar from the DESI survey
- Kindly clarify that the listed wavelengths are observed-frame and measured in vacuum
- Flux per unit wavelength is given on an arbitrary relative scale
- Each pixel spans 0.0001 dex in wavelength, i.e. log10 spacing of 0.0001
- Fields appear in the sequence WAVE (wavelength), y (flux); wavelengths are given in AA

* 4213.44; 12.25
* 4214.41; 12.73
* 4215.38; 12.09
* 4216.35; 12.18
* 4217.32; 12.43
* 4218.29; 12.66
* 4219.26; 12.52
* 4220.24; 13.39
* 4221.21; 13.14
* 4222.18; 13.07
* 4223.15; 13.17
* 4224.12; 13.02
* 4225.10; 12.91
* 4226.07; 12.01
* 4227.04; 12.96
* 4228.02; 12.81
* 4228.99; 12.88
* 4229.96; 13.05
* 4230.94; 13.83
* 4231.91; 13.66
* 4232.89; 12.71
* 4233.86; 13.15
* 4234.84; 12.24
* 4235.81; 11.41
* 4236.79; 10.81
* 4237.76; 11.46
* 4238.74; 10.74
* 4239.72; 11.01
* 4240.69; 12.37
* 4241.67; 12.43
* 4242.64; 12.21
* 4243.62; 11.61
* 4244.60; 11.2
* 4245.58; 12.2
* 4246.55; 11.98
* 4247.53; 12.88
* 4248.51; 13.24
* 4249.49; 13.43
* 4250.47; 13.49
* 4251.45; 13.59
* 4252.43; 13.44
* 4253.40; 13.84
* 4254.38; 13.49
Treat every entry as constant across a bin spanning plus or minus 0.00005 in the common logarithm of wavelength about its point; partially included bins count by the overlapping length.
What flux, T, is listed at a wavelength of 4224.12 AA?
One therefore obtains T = 13.02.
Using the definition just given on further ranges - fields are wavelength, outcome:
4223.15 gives 13.17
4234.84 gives 12.24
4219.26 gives 12.52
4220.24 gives 13.39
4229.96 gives 13.05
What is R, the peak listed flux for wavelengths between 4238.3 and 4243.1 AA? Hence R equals 12.43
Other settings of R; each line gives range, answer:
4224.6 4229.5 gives 12.96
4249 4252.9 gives 13.59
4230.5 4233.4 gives 13.83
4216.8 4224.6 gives 13.39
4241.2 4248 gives 12.88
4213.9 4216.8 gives 12.73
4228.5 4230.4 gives 13.05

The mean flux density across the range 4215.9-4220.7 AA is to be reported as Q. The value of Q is 12.6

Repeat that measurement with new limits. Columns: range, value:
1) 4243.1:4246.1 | 11.7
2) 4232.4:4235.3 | 12.7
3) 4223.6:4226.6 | 12.7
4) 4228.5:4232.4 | 13.4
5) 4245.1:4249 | 12.6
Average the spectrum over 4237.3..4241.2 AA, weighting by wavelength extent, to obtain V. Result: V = 11.4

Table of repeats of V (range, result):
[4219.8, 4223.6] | 13.2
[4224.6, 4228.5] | 12.6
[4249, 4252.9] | 13.5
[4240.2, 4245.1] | 12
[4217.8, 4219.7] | 12.6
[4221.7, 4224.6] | 13.1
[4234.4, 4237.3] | 11.5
